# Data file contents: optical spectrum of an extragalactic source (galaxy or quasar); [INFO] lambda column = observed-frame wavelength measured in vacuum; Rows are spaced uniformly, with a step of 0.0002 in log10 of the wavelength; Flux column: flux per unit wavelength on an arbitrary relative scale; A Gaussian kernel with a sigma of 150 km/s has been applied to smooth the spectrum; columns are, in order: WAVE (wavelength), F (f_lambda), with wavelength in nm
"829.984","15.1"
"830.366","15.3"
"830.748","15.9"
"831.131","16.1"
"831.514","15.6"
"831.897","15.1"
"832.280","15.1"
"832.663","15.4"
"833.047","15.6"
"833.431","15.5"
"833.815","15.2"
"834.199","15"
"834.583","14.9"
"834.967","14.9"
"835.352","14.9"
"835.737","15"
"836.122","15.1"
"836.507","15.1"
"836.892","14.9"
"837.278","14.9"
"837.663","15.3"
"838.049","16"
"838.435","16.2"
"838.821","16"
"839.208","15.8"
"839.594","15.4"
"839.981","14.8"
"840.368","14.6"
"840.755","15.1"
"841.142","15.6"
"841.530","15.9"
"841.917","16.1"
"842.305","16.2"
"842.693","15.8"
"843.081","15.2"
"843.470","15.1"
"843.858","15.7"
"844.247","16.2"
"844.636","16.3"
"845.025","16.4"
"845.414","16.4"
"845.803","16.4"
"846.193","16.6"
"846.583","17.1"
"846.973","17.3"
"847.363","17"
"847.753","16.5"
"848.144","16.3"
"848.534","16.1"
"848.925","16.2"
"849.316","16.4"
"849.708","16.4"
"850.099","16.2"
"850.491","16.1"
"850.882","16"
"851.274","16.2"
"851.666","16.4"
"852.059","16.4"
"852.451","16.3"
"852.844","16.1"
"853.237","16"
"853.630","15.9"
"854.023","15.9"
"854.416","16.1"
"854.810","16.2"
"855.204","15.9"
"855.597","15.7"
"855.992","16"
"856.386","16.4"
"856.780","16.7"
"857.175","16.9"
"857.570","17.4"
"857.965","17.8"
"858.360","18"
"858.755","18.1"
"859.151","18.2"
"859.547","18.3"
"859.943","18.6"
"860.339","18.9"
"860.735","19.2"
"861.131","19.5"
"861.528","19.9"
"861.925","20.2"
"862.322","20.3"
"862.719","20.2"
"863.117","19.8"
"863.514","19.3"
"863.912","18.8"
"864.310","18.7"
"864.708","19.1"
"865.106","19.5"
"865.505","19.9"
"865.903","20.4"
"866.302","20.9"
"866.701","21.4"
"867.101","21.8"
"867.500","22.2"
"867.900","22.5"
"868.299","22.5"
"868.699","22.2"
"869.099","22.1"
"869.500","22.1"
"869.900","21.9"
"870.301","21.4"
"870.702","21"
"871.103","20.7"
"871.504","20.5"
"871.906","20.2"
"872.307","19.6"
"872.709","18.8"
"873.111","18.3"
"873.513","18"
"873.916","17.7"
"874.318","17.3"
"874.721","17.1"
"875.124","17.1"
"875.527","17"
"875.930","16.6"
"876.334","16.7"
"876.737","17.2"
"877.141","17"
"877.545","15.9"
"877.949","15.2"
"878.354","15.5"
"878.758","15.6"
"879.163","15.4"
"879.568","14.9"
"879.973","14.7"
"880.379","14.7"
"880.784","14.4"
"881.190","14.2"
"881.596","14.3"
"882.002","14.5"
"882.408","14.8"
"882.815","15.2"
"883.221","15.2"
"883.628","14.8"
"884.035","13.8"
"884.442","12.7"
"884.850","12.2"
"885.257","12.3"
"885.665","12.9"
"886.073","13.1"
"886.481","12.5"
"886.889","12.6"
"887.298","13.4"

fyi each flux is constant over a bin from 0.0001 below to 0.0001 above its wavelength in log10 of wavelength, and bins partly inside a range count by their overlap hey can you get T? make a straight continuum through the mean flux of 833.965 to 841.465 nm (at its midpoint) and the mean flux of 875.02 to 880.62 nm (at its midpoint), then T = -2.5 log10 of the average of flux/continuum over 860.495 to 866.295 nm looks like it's -0.25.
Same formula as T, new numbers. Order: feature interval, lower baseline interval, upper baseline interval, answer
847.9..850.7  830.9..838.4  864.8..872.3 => 0.10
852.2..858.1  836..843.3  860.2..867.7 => 0.13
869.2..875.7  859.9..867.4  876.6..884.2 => -0.11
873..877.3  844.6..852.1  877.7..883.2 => -0.14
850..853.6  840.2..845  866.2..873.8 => 0.08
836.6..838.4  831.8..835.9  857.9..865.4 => 0.02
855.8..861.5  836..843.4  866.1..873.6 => 0.06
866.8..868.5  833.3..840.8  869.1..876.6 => -0.20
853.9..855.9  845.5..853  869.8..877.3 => 0.06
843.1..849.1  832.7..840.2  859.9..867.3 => 0.04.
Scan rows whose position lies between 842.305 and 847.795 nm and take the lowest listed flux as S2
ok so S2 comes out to 15.1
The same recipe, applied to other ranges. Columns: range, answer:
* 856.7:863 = 16.7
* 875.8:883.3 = 14.2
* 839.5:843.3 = 14.6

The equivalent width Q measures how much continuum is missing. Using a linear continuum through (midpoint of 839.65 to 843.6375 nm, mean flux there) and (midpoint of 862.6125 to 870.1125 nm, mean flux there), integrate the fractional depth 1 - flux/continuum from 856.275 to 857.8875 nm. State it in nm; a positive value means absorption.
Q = 0.16 nm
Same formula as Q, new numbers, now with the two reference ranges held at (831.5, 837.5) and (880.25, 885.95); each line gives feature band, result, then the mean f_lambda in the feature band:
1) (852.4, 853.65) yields -0.12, 16.1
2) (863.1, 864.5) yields -0.45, 19.1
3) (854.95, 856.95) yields -0.21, 16.1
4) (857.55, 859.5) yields -0.46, 18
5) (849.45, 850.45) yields -0.10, 16.3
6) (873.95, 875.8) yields -0.39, 17.2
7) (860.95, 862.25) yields -0.49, 19.9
